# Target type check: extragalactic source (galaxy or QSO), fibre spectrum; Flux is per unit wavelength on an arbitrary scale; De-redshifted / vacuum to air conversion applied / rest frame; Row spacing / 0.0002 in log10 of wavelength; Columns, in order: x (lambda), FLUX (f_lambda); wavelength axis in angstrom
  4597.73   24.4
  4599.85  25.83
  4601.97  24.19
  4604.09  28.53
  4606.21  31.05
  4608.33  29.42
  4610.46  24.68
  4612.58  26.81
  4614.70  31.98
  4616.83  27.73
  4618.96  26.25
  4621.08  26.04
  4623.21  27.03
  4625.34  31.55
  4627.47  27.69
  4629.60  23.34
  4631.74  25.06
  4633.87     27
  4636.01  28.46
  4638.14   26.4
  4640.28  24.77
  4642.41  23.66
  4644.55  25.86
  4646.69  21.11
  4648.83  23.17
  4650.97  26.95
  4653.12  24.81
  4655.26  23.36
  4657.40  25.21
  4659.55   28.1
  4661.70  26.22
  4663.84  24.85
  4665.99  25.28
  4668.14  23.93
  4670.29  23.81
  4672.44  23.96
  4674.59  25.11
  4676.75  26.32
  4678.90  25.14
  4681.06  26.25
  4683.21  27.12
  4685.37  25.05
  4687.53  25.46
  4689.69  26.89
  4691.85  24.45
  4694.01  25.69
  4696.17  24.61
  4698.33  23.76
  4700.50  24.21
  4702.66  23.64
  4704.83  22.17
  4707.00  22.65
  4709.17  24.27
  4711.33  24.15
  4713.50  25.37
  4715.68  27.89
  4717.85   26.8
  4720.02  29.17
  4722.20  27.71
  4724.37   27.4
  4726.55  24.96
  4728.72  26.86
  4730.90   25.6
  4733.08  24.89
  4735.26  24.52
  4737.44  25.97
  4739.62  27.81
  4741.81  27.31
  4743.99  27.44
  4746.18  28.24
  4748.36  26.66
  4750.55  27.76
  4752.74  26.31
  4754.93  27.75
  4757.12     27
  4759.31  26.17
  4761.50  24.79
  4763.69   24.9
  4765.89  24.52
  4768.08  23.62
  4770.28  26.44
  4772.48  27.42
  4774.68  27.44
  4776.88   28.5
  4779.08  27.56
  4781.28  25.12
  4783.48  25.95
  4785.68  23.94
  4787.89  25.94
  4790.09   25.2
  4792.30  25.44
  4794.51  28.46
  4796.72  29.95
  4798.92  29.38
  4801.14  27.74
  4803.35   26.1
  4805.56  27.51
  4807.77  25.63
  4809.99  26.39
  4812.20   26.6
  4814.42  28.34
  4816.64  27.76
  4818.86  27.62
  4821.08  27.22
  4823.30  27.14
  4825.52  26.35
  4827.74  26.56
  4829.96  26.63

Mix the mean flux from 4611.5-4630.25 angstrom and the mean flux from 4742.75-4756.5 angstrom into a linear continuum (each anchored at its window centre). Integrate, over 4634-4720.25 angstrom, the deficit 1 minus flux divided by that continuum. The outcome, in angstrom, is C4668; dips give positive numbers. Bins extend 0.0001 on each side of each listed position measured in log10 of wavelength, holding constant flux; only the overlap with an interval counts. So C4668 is 7.56 angstrom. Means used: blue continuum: 27.7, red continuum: 27.3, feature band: 25.1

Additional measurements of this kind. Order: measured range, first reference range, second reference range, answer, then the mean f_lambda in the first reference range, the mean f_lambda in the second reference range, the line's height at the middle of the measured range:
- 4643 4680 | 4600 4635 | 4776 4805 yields 3.2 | 27.4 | 26.9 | 27.2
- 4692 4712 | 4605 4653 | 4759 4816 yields 2.0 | 26.6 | 26.5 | 26.6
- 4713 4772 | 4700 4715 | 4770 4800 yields -2.9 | 23.9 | 26.9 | 25.2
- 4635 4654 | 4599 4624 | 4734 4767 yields 1.6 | 27.5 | 26.5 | 27.2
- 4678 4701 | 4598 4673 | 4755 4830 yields 0.8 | 26.1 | 26.6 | 26.3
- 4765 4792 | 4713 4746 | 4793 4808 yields 1.5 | 26.7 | 27.9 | 27.5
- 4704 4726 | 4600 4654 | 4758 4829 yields 0.7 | 26.5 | 26.6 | 26.6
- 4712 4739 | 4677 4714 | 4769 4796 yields -1.1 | 24.8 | 26.5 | 25.4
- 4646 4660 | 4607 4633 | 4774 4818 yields 1.4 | 27.3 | 26.9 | 27.3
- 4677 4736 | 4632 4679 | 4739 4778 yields 1.0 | 25.2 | 26.7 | 25.9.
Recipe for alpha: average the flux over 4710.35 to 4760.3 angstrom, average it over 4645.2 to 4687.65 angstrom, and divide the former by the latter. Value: 1.07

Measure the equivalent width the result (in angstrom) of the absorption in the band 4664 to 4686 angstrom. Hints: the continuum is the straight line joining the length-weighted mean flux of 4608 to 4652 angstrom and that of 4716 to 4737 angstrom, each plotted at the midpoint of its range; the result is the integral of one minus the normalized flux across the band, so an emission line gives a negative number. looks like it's 1.03 angstrom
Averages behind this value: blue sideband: 26.4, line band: 25.2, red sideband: 26.5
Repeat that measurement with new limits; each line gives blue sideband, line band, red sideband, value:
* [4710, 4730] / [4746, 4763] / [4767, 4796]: -0.17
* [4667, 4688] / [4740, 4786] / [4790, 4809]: 0.40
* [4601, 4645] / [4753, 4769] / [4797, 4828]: 0.95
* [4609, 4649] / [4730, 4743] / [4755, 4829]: 0.25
